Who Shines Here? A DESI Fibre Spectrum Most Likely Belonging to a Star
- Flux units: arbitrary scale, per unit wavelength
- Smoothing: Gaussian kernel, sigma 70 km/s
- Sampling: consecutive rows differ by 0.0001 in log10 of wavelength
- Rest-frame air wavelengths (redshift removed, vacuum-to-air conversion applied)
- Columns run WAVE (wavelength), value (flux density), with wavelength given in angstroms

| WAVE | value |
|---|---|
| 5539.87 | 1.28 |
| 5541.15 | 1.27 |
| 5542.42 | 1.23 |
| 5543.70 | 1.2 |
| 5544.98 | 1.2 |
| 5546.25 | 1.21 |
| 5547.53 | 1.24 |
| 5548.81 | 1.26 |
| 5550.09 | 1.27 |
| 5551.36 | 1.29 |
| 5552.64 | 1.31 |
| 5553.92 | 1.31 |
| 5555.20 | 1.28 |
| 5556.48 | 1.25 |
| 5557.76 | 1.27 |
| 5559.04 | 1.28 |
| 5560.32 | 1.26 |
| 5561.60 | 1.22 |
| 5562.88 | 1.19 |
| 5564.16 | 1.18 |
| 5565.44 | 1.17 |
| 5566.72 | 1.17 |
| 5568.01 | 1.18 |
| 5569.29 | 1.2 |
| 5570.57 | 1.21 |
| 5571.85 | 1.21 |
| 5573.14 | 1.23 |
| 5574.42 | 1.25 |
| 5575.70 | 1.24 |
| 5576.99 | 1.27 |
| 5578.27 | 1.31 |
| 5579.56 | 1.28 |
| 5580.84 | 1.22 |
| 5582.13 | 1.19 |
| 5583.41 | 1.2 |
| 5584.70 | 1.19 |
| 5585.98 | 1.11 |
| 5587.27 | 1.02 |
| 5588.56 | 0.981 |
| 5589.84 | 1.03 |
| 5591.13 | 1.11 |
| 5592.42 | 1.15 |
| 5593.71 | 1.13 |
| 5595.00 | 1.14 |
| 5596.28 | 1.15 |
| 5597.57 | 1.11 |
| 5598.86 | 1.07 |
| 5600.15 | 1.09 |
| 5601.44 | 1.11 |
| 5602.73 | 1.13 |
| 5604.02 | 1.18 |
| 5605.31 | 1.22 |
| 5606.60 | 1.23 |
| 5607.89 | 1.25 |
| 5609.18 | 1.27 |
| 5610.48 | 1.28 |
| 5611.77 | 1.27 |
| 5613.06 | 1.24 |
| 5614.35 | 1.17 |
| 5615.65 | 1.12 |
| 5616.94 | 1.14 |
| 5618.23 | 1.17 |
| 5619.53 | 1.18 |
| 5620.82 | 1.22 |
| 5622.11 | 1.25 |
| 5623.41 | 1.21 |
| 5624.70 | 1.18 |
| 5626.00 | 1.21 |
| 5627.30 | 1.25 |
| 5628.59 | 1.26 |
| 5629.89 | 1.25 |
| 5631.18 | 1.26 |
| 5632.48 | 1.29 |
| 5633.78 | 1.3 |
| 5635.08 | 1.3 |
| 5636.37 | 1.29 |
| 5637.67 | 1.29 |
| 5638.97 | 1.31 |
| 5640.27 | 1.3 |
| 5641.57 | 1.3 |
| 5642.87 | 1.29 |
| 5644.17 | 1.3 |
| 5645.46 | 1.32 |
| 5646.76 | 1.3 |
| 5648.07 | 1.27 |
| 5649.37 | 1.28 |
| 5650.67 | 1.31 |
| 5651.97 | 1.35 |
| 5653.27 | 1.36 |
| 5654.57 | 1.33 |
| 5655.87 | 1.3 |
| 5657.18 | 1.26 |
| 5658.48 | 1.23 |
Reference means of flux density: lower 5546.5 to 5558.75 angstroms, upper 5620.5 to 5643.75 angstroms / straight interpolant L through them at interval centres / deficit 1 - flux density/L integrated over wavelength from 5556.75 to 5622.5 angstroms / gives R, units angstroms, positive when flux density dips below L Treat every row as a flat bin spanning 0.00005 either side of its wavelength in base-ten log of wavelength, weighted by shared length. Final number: 4.4 angstroms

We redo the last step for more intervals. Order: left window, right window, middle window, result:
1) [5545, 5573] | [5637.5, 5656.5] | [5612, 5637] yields 1.2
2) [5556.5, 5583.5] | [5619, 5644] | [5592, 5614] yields 1.2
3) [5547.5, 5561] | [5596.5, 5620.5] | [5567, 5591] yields 1.0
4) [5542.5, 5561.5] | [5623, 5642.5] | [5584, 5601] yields 2.2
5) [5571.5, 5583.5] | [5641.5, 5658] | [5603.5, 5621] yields 0.9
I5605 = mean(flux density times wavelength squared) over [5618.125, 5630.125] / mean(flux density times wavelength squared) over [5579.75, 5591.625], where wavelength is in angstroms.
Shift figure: 1.10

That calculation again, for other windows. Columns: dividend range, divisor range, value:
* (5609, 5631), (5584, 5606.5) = 1.10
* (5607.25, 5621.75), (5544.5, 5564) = 0.99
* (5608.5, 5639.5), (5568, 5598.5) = 1.07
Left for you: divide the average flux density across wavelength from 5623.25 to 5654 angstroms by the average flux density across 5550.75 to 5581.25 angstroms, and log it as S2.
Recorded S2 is 1.03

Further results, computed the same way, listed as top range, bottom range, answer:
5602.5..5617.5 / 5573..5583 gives 0.97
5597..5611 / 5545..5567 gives 0.94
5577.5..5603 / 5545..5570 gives 0.92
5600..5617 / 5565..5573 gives 1.00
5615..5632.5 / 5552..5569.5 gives 0.98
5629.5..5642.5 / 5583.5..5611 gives 1.13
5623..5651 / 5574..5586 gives 1.04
